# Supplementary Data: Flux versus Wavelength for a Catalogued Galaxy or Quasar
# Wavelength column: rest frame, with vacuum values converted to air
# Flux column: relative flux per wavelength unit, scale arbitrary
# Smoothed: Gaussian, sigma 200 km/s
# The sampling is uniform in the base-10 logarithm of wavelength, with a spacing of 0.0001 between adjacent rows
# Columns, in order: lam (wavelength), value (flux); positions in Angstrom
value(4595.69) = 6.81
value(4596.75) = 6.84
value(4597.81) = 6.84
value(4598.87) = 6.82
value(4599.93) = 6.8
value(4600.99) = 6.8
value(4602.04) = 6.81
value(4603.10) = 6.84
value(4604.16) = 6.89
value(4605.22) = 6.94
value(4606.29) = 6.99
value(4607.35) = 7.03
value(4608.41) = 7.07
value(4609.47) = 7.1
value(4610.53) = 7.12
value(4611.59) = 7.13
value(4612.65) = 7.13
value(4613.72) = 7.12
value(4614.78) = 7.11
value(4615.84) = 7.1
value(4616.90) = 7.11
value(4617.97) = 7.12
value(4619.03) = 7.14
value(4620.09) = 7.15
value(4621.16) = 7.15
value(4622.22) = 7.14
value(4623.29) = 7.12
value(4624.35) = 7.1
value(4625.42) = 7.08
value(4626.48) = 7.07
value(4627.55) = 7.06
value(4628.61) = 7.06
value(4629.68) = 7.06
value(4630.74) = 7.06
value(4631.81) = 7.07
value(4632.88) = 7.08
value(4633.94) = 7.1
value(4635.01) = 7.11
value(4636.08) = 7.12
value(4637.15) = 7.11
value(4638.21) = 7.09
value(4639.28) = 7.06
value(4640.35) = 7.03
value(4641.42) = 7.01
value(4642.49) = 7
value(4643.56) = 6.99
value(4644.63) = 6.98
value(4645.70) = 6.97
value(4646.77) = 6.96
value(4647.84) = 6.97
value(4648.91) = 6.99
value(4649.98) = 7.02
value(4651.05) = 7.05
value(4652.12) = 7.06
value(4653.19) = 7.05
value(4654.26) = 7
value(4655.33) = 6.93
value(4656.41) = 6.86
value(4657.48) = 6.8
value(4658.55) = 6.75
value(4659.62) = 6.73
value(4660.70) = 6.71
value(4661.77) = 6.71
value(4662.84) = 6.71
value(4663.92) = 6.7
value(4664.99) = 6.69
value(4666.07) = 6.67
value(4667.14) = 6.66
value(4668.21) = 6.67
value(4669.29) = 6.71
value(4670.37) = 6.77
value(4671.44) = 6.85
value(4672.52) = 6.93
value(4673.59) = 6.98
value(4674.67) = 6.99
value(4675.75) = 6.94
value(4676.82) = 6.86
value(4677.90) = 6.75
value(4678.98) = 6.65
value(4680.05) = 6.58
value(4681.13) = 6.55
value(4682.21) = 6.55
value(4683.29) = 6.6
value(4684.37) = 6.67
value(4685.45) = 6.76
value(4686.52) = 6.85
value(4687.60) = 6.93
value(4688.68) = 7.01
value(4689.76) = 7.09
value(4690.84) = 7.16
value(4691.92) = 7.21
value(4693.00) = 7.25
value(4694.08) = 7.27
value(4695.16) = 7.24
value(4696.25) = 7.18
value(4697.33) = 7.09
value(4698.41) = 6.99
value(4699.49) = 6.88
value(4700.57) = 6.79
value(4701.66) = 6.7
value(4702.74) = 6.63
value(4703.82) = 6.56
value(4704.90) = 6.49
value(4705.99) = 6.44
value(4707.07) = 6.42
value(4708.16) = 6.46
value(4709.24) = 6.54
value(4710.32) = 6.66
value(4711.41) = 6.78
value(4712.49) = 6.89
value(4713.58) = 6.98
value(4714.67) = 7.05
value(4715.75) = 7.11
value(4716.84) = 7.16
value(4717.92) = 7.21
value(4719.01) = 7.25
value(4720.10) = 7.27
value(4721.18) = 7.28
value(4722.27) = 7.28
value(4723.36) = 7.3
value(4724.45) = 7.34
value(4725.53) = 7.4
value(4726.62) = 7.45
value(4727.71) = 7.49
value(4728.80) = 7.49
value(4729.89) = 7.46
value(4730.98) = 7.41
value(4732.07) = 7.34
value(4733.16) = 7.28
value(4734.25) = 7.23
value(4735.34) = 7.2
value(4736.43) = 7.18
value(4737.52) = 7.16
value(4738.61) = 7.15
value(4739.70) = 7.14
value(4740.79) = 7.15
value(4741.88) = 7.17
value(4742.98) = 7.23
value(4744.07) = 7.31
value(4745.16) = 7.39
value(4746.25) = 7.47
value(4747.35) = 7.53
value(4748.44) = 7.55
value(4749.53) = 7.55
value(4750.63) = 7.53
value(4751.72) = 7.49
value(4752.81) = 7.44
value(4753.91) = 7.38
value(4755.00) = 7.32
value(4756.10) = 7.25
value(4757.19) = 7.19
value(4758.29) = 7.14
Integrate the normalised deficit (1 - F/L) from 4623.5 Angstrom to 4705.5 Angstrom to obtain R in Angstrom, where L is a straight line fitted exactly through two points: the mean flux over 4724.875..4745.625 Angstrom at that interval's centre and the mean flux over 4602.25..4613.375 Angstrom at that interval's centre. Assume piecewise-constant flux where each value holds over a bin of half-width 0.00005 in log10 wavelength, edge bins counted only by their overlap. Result 2.6 Angstrom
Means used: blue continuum 7.01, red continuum 7.3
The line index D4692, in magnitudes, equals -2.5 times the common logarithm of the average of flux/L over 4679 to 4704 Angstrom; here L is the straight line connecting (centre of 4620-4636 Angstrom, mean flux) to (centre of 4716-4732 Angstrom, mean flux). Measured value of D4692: 0.06 mag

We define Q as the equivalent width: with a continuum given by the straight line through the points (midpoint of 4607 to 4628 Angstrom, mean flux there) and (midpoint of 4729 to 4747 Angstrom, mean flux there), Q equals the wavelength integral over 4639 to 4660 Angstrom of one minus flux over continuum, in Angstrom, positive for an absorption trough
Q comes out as 0.6 Angstrom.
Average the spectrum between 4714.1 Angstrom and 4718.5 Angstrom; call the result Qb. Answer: 7.13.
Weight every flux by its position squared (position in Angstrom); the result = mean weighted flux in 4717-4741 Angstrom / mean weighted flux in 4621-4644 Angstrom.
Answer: 1.07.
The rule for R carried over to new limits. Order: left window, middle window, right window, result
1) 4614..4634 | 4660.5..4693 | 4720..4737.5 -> 1.9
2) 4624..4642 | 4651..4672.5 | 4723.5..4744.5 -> 1.0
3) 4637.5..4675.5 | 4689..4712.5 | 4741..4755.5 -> 0.9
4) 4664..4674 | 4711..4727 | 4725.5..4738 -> 0.1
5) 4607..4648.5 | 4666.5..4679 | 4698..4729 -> 0.4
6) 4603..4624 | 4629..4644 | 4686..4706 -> 0.0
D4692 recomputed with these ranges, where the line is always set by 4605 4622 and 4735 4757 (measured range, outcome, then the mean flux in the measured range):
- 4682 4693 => 0.048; 6.91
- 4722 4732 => -0.015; 7.4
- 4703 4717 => 0.085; 6.72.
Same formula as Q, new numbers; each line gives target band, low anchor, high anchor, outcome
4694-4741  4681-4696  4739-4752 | 0.7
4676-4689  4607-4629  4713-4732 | 0.9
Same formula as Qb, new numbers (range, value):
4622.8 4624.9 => 7.11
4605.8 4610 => 7.05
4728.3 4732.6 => 7.42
